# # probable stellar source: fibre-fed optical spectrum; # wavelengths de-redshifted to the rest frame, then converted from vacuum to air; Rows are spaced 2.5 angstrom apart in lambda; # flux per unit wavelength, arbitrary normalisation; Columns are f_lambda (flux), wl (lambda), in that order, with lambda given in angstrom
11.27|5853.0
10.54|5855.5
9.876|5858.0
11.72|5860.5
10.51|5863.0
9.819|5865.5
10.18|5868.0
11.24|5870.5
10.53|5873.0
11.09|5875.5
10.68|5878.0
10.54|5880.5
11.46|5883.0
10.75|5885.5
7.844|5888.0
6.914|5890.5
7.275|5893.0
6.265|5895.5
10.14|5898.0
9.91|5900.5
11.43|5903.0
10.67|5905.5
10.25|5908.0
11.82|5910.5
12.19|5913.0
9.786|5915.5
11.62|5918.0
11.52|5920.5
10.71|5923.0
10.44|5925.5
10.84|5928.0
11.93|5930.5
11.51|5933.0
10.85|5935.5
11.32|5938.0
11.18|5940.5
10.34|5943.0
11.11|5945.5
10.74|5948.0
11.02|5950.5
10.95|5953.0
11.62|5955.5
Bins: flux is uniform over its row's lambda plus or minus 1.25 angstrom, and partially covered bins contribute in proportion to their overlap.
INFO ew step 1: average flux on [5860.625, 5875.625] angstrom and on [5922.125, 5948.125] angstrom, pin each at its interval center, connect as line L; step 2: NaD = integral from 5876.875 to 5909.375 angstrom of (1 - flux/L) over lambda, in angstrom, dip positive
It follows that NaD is 3.6 angstrom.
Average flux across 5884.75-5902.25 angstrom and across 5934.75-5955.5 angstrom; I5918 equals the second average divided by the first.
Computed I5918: 1.3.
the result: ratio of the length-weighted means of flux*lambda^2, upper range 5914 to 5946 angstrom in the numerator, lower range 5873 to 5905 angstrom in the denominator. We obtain 1.17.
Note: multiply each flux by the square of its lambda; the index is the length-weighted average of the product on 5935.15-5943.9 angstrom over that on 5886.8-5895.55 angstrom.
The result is 1.6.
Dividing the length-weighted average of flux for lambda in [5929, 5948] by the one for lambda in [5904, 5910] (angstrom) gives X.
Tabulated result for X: 1.04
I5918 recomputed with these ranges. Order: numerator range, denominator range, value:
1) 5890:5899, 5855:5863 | 0.71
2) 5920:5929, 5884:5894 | 1.30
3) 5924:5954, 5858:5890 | 1.06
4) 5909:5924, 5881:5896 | 1.31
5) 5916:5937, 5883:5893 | 1.28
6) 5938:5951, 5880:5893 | 1.18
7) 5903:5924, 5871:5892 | 1.11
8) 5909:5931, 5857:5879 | 1.05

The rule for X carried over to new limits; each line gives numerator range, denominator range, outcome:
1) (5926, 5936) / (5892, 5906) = 1.22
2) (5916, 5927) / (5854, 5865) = 1.03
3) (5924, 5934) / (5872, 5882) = 1.04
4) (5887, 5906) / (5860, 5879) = 0.82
